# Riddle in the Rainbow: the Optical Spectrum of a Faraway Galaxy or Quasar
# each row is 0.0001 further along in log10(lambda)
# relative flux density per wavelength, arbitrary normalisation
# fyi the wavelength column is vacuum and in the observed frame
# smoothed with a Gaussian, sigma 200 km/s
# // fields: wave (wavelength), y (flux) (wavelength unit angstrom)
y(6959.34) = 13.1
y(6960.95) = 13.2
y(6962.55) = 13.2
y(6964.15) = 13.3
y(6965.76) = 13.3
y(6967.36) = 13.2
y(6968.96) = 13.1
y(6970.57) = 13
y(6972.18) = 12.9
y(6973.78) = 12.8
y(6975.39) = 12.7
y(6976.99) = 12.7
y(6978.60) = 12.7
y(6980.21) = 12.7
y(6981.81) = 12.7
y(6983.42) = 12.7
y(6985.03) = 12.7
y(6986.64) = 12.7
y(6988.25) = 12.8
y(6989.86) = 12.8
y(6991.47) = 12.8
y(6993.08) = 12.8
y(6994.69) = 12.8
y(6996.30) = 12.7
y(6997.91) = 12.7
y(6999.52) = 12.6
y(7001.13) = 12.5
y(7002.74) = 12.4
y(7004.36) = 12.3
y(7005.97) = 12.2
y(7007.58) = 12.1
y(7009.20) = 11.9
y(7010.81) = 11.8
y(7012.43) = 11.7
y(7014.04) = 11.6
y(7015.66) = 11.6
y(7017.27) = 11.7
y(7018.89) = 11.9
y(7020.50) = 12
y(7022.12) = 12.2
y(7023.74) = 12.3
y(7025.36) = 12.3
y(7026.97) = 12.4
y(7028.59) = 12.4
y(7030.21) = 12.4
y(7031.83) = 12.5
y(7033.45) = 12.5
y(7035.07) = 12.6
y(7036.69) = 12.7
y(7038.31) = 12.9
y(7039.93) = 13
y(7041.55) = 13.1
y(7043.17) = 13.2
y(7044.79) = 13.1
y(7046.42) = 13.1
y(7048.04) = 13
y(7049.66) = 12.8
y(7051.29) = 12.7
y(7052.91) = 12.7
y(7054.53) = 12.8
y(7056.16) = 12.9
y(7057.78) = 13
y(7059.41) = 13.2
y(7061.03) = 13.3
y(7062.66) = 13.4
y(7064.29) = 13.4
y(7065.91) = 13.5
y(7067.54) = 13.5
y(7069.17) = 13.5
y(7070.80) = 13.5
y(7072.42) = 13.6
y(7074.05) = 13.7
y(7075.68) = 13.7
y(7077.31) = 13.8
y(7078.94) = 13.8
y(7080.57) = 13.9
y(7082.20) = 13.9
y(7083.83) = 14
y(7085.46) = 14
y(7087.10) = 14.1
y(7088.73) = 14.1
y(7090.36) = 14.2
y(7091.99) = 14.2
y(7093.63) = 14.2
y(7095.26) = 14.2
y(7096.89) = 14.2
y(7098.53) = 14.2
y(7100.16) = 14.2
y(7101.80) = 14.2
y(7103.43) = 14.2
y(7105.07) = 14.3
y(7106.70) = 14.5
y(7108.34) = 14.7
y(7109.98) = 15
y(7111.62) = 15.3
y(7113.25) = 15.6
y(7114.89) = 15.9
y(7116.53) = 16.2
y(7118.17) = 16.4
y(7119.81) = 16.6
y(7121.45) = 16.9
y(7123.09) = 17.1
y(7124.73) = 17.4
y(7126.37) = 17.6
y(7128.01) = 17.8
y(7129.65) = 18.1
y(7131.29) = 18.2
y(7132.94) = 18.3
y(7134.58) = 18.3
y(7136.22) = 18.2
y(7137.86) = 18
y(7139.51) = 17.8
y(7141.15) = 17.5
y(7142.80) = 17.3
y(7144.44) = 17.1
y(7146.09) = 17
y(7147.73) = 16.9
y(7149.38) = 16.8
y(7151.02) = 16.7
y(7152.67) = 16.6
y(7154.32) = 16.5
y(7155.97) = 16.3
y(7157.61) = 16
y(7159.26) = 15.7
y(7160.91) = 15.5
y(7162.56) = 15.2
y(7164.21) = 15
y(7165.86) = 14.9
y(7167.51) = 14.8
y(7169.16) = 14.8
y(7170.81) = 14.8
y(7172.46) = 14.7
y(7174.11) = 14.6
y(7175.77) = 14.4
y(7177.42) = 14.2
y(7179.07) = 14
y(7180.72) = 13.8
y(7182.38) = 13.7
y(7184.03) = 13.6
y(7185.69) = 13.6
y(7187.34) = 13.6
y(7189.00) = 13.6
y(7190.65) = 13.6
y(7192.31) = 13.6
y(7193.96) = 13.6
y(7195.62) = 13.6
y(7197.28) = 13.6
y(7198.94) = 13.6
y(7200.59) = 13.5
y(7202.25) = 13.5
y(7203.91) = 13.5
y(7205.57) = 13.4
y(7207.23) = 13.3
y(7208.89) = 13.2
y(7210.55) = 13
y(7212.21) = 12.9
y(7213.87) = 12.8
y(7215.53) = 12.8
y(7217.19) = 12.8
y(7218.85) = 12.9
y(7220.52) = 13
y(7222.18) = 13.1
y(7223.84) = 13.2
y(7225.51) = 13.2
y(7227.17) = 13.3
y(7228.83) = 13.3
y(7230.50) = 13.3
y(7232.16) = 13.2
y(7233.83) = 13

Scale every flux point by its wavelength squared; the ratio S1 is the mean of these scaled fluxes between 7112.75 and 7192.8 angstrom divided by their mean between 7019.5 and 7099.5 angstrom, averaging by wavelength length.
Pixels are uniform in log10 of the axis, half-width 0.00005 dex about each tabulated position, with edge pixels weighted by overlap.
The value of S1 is 1.23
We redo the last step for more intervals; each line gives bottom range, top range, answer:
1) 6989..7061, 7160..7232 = 1.15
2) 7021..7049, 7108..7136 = 1.36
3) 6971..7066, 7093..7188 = 1.29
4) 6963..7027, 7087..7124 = 1.24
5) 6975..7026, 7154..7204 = 1.22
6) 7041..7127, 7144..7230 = 1.03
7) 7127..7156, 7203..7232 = 0.77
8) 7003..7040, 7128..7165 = 1.44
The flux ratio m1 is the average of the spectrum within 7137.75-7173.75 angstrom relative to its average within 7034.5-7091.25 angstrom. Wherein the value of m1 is 1.2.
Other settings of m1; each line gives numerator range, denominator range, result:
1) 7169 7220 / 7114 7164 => 0.80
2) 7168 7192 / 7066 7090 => 1.02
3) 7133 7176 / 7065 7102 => 1.17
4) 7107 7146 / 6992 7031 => 1.39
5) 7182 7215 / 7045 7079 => 1.01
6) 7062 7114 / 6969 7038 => 1.13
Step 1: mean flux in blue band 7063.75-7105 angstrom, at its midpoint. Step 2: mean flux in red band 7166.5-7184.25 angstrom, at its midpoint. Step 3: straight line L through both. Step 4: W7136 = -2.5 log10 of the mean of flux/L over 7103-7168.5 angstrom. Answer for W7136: -0.16 mag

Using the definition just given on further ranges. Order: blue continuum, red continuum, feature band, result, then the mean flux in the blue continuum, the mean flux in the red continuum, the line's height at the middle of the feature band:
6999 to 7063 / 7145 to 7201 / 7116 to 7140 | -0.24 mag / 12.5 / 14.8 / 14.1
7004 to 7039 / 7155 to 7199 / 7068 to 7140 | -0.15 mag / 12.2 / 14.4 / 13.4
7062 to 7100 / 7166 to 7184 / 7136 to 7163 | -0.18 mag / 13.9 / 14.4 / 14.2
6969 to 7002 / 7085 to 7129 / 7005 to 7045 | 0.11 mag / 12.7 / 15.3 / 13.6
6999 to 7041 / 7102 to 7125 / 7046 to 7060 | 0.04 mag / 12.3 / 15.6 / 13.4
